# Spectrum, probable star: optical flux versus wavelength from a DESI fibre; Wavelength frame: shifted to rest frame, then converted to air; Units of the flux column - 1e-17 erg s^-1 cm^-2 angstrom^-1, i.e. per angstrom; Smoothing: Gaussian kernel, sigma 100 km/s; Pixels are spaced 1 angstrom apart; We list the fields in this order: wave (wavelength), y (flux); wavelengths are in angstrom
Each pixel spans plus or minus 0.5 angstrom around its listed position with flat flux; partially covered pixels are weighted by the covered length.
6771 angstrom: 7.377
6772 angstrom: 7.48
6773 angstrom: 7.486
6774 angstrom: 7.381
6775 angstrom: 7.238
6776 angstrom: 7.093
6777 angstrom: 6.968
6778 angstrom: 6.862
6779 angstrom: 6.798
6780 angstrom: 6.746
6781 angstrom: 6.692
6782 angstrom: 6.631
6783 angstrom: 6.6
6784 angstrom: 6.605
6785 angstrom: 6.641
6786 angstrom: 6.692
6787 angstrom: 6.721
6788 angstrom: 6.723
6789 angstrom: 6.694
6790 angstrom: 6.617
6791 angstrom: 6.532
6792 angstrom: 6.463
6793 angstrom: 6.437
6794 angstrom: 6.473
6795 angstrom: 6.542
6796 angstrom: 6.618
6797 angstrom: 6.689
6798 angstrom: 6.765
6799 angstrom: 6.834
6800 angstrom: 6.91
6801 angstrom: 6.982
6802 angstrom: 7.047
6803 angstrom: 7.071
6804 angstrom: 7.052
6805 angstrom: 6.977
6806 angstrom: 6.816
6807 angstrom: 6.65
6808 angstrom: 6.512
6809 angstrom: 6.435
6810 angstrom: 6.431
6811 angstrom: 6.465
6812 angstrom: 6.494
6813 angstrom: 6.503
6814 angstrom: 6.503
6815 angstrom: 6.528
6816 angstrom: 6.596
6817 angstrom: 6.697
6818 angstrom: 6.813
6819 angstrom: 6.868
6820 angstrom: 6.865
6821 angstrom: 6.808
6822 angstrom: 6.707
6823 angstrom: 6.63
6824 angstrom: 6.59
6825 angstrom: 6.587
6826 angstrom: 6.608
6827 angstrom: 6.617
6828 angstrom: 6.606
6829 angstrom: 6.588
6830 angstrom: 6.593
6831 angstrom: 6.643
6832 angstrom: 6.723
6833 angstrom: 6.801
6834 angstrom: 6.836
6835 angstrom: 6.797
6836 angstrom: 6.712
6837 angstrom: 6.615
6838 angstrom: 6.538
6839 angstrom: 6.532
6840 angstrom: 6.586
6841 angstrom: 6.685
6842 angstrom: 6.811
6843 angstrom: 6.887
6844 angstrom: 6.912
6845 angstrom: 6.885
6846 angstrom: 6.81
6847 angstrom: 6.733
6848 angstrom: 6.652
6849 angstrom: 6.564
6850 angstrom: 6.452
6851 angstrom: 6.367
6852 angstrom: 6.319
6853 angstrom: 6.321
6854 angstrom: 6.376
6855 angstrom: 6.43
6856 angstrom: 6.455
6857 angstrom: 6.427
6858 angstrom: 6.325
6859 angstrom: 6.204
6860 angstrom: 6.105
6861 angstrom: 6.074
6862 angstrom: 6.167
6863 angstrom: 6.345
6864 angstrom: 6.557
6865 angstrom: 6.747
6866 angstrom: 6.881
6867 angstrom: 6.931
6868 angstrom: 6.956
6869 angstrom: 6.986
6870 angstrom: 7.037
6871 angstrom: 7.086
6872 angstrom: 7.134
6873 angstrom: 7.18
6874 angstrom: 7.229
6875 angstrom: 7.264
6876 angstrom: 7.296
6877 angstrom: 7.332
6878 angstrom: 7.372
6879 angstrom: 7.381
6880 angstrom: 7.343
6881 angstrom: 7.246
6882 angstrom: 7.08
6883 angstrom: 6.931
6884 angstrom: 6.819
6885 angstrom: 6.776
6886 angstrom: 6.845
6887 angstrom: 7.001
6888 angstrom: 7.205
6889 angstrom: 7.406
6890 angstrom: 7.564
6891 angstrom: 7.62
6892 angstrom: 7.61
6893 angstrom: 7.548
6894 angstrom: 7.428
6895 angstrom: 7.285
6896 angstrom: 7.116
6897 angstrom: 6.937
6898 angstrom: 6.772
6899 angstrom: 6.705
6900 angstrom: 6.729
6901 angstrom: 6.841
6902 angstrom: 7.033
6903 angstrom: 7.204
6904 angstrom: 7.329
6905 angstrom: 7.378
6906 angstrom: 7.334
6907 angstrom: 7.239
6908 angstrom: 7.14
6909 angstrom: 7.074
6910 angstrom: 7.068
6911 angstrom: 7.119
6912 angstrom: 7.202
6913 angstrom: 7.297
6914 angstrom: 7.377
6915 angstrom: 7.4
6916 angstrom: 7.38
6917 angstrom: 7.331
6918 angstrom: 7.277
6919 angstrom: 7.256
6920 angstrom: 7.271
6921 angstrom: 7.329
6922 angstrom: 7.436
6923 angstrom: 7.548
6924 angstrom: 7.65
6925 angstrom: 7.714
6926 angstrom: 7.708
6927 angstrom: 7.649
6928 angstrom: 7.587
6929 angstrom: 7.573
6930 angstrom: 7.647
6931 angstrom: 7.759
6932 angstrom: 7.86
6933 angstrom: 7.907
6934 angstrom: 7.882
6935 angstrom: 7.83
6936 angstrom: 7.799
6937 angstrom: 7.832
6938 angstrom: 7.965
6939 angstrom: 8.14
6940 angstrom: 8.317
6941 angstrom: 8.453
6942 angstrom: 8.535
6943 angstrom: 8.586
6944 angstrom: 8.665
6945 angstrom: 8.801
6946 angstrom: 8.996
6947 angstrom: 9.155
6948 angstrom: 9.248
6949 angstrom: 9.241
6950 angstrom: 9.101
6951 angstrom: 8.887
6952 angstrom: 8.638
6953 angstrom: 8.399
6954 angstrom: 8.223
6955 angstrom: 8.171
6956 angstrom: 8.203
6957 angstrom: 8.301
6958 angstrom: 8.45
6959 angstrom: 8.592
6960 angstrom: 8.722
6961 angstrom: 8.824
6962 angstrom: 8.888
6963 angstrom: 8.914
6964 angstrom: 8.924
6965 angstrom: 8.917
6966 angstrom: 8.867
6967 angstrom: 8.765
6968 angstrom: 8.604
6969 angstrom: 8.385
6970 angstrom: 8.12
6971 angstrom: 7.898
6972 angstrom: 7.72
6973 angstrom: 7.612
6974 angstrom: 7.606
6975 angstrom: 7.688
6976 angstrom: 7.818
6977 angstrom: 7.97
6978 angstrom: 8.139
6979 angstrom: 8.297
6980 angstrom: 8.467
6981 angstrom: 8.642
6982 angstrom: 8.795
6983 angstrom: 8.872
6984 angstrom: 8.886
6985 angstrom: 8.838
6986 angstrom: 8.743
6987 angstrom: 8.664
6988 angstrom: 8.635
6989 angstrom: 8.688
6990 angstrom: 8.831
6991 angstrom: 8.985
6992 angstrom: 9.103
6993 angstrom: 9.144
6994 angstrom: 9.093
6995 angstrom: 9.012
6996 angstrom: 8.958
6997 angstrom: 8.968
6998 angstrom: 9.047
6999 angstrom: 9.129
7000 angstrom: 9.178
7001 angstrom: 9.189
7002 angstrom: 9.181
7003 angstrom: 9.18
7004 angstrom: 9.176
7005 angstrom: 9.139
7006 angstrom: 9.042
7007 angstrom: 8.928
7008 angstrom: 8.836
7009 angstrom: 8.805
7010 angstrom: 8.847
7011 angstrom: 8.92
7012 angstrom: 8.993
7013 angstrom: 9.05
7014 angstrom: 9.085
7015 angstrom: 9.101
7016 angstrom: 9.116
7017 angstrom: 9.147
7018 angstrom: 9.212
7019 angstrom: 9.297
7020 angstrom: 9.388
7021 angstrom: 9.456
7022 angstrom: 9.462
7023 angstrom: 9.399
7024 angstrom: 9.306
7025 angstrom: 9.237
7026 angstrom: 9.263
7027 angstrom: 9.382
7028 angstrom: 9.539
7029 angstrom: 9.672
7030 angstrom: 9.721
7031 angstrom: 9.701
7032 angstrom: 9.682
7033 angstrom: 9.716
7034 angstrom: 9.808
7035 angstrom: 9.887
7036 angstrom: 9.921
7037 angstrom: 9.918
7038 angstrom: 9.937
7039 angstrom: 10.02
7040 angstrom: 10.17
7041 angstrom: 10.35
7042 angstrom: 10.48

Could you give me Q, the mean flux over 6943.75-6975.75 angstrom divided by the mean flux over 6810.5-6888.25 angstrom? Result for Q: 1.3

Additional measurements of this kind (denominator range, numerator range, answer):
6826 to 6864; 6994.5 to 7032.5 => 1.40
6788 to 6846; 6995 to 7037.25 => 1.39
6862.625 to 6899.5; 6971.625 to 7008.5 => 1.23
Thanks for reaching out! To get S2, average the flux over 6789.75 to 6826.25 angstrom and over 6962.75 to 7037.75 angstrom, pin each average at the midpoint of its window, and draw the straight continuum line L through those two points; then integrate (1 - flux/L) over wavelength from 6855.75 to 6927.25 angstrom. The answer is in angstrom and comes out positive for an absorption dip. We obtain 5.3 angstrom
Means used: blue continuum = 6.68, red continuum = 8.96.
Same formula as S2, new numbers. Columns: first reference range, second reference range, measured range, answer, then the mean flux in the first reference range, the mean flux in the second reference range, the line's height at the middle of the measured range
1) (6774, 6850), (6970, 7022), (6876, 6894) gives 0.69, 6.71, 8.79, 7.54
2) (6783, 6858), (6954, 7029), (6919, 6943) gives 0.73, 6.65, 8.81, 8.05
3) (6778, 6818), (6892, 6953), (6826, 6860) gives 2.20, 6.68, 7.71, 7.05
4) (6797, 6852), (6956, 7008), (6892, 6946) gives 2.34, 6.69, 8.67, 7.88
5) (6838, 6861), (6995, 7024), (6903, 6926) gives 0.76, 6.53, 9.12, 7.58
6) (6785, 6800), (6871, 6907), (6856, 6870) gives 1.00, 6.64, 7.18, 7.03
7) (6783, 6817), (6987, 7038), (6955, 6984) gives 1.04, 6.67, 9.23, 8.71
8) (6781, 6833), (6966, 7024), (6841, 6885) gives 3.20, 6.67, 8.8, 7.31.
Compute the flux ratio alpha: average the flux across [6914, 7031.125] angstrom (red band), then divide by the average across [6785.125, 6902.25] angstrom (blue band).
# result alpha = 1.26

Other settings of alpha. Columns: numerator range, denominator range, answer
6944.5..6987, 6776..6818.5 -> 1.28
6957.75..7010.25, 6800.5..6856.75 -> 1.31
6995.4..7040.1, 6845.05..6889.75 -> 1.37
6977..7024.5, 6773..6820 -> 1.33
